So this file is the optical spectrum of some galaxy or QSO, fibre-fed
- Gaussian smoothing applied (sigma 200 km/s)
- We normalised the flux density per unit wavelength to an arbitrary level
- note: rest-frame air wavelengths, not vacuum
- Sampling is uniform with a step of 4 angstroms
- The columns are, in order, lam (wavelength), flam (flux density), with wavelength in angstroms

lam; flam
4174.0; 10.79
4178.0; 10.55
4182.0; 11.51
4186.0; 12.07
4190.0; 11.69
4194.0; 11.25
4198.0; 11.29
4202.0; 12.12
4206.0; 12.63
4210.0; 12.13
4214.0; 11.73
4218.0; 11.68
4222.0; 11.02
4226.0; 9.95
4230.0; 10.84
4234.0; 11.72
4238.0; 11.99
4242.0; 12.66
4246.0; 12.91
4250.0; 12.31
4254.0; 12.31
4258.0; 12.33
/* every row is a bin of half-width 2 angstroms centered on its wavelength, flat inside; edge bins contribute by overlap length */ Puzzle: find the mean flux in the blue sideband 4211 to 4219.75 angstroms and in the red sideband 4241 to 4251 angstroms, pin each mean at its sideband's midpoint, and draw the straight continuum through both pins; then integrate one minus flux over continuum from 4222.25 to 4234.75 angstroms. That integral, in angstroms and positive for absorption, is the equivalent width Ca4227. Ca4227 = 1.4 angstroms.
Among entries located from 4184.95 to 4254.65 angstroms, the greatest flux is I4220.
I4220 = 12.91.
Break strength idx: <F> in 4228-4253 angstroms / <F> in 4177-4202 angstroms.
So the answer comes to 1.05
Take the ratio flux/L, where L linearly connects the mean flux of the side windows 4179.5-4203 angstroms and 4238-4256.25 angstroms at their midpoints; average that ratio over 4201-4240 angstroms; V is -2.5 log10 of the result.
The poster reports 0.05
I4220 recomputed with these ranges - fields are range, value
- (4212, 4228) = 11.73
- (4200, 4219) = 12.63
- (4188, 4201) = 11.69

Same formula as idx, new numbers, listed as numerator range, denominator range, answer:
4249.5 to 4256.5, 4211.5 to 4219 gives 1.05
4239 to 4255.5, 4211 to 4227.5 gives 1.12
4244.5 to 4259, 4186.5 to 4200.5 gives 1.08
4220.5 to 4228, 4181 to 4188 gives 0.88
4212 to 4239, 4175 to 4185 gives 1.01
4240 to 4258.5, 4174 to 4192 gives 1.10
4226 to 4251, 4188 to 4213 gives 1.00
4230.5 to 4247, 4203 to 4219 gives 1.01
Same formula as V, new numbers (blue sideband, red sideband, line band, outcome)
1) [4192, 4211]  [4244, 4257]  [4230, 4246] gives 0.025 mag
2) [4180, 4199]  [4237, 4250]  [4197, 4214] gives -0.017 mag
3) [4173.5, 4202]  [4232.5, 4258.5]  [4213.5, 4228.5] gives 0.085 mag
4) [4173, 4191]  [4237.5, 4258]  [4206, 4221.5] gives 0.000 mag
